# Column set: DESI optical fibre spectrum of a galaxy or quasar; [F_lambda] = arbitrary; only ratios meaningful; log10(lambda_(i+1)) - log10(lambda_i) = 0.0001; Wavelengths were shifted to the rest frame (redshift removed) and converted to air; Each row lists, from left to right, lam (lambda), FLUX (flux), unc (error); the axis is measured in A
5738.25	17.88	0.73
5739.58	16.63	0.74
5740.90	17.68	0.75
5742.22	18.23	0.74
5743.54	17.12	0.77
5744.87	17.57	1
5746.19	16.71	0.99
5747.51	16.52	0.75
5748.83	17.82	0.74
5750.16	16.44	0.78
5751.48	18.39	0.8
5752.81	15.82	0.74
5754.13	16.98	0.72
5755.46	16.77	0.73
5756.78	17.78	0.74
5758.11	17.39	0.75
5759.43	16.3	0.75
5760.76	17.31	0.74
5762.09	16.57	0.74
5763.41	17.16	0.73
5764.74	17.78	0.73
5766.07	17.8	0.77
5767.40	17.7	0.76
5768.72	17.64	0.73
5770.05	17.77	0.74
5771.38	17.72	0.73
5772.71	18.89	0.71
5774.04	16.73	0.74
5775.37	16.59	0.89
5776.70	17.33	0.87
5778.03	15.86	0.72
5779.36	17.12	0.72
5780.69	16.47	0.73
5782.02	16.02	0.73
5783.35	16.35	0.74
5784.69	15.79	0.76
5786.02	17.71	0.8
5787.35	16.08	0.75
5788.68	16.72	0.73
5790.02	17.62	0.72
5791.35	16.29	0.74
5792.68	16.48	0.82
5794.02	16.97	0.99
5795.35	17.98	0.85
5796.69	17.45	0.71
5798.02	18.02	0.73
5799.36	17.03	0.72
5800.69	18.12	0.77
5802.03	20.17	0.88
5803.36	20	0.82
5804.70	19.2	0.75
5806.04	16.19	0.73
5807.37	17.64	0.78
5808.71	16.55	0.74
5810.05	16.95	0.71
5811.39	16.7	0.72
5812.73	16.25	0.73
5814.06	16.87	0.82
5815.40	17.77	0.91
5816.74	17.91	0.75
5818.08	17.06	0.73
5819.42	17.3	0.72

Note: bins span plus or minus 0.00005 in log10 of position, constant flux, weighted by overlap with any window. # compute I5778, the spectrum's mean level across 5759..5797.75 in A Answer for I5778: 17.1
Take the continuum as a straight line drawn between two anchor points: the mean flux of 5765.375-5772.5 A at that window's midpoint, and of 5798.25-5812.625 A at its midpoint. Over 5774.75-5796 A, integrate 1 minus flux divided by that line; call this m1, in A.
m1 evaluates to 1.3 A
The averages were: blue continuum 17.8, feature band 16.7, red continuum 17.8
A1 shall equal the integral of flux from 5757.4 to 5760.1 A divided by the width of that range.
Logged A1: 16.8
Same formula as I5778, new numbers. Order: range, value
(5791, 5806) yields 17.9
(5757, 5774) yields 17.5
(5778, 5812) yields 17.2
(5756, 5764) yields 17.1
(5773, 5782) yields 16.7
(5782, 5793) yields 16.6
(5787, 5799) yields 17.1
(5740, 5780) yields 17.2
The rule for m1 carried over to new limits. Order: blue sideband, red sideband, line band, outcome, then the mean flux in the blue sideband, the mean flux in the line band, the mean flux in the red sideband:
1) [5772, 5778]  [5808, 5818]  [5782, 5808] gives -0.49 A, 17.2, 17.4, 17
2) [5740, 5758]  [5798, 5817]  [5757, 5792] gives 0.76 A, 17.2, 17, 17.7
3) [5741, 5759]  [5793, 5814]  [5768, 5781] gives 0.13 A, 17.2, 17.2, 17.6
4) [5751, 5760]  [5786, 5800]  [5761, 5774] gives -0.42 A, 17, 17.6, 17.1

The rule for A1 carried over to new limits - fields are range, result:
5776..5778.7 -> 16.6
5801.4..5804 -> 20.1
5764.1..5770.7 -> 17.7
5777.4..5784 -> 16.4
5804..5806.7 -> 17.7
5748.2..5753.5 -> 17.1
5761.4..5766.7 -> 17.3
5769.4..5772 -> 17.7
